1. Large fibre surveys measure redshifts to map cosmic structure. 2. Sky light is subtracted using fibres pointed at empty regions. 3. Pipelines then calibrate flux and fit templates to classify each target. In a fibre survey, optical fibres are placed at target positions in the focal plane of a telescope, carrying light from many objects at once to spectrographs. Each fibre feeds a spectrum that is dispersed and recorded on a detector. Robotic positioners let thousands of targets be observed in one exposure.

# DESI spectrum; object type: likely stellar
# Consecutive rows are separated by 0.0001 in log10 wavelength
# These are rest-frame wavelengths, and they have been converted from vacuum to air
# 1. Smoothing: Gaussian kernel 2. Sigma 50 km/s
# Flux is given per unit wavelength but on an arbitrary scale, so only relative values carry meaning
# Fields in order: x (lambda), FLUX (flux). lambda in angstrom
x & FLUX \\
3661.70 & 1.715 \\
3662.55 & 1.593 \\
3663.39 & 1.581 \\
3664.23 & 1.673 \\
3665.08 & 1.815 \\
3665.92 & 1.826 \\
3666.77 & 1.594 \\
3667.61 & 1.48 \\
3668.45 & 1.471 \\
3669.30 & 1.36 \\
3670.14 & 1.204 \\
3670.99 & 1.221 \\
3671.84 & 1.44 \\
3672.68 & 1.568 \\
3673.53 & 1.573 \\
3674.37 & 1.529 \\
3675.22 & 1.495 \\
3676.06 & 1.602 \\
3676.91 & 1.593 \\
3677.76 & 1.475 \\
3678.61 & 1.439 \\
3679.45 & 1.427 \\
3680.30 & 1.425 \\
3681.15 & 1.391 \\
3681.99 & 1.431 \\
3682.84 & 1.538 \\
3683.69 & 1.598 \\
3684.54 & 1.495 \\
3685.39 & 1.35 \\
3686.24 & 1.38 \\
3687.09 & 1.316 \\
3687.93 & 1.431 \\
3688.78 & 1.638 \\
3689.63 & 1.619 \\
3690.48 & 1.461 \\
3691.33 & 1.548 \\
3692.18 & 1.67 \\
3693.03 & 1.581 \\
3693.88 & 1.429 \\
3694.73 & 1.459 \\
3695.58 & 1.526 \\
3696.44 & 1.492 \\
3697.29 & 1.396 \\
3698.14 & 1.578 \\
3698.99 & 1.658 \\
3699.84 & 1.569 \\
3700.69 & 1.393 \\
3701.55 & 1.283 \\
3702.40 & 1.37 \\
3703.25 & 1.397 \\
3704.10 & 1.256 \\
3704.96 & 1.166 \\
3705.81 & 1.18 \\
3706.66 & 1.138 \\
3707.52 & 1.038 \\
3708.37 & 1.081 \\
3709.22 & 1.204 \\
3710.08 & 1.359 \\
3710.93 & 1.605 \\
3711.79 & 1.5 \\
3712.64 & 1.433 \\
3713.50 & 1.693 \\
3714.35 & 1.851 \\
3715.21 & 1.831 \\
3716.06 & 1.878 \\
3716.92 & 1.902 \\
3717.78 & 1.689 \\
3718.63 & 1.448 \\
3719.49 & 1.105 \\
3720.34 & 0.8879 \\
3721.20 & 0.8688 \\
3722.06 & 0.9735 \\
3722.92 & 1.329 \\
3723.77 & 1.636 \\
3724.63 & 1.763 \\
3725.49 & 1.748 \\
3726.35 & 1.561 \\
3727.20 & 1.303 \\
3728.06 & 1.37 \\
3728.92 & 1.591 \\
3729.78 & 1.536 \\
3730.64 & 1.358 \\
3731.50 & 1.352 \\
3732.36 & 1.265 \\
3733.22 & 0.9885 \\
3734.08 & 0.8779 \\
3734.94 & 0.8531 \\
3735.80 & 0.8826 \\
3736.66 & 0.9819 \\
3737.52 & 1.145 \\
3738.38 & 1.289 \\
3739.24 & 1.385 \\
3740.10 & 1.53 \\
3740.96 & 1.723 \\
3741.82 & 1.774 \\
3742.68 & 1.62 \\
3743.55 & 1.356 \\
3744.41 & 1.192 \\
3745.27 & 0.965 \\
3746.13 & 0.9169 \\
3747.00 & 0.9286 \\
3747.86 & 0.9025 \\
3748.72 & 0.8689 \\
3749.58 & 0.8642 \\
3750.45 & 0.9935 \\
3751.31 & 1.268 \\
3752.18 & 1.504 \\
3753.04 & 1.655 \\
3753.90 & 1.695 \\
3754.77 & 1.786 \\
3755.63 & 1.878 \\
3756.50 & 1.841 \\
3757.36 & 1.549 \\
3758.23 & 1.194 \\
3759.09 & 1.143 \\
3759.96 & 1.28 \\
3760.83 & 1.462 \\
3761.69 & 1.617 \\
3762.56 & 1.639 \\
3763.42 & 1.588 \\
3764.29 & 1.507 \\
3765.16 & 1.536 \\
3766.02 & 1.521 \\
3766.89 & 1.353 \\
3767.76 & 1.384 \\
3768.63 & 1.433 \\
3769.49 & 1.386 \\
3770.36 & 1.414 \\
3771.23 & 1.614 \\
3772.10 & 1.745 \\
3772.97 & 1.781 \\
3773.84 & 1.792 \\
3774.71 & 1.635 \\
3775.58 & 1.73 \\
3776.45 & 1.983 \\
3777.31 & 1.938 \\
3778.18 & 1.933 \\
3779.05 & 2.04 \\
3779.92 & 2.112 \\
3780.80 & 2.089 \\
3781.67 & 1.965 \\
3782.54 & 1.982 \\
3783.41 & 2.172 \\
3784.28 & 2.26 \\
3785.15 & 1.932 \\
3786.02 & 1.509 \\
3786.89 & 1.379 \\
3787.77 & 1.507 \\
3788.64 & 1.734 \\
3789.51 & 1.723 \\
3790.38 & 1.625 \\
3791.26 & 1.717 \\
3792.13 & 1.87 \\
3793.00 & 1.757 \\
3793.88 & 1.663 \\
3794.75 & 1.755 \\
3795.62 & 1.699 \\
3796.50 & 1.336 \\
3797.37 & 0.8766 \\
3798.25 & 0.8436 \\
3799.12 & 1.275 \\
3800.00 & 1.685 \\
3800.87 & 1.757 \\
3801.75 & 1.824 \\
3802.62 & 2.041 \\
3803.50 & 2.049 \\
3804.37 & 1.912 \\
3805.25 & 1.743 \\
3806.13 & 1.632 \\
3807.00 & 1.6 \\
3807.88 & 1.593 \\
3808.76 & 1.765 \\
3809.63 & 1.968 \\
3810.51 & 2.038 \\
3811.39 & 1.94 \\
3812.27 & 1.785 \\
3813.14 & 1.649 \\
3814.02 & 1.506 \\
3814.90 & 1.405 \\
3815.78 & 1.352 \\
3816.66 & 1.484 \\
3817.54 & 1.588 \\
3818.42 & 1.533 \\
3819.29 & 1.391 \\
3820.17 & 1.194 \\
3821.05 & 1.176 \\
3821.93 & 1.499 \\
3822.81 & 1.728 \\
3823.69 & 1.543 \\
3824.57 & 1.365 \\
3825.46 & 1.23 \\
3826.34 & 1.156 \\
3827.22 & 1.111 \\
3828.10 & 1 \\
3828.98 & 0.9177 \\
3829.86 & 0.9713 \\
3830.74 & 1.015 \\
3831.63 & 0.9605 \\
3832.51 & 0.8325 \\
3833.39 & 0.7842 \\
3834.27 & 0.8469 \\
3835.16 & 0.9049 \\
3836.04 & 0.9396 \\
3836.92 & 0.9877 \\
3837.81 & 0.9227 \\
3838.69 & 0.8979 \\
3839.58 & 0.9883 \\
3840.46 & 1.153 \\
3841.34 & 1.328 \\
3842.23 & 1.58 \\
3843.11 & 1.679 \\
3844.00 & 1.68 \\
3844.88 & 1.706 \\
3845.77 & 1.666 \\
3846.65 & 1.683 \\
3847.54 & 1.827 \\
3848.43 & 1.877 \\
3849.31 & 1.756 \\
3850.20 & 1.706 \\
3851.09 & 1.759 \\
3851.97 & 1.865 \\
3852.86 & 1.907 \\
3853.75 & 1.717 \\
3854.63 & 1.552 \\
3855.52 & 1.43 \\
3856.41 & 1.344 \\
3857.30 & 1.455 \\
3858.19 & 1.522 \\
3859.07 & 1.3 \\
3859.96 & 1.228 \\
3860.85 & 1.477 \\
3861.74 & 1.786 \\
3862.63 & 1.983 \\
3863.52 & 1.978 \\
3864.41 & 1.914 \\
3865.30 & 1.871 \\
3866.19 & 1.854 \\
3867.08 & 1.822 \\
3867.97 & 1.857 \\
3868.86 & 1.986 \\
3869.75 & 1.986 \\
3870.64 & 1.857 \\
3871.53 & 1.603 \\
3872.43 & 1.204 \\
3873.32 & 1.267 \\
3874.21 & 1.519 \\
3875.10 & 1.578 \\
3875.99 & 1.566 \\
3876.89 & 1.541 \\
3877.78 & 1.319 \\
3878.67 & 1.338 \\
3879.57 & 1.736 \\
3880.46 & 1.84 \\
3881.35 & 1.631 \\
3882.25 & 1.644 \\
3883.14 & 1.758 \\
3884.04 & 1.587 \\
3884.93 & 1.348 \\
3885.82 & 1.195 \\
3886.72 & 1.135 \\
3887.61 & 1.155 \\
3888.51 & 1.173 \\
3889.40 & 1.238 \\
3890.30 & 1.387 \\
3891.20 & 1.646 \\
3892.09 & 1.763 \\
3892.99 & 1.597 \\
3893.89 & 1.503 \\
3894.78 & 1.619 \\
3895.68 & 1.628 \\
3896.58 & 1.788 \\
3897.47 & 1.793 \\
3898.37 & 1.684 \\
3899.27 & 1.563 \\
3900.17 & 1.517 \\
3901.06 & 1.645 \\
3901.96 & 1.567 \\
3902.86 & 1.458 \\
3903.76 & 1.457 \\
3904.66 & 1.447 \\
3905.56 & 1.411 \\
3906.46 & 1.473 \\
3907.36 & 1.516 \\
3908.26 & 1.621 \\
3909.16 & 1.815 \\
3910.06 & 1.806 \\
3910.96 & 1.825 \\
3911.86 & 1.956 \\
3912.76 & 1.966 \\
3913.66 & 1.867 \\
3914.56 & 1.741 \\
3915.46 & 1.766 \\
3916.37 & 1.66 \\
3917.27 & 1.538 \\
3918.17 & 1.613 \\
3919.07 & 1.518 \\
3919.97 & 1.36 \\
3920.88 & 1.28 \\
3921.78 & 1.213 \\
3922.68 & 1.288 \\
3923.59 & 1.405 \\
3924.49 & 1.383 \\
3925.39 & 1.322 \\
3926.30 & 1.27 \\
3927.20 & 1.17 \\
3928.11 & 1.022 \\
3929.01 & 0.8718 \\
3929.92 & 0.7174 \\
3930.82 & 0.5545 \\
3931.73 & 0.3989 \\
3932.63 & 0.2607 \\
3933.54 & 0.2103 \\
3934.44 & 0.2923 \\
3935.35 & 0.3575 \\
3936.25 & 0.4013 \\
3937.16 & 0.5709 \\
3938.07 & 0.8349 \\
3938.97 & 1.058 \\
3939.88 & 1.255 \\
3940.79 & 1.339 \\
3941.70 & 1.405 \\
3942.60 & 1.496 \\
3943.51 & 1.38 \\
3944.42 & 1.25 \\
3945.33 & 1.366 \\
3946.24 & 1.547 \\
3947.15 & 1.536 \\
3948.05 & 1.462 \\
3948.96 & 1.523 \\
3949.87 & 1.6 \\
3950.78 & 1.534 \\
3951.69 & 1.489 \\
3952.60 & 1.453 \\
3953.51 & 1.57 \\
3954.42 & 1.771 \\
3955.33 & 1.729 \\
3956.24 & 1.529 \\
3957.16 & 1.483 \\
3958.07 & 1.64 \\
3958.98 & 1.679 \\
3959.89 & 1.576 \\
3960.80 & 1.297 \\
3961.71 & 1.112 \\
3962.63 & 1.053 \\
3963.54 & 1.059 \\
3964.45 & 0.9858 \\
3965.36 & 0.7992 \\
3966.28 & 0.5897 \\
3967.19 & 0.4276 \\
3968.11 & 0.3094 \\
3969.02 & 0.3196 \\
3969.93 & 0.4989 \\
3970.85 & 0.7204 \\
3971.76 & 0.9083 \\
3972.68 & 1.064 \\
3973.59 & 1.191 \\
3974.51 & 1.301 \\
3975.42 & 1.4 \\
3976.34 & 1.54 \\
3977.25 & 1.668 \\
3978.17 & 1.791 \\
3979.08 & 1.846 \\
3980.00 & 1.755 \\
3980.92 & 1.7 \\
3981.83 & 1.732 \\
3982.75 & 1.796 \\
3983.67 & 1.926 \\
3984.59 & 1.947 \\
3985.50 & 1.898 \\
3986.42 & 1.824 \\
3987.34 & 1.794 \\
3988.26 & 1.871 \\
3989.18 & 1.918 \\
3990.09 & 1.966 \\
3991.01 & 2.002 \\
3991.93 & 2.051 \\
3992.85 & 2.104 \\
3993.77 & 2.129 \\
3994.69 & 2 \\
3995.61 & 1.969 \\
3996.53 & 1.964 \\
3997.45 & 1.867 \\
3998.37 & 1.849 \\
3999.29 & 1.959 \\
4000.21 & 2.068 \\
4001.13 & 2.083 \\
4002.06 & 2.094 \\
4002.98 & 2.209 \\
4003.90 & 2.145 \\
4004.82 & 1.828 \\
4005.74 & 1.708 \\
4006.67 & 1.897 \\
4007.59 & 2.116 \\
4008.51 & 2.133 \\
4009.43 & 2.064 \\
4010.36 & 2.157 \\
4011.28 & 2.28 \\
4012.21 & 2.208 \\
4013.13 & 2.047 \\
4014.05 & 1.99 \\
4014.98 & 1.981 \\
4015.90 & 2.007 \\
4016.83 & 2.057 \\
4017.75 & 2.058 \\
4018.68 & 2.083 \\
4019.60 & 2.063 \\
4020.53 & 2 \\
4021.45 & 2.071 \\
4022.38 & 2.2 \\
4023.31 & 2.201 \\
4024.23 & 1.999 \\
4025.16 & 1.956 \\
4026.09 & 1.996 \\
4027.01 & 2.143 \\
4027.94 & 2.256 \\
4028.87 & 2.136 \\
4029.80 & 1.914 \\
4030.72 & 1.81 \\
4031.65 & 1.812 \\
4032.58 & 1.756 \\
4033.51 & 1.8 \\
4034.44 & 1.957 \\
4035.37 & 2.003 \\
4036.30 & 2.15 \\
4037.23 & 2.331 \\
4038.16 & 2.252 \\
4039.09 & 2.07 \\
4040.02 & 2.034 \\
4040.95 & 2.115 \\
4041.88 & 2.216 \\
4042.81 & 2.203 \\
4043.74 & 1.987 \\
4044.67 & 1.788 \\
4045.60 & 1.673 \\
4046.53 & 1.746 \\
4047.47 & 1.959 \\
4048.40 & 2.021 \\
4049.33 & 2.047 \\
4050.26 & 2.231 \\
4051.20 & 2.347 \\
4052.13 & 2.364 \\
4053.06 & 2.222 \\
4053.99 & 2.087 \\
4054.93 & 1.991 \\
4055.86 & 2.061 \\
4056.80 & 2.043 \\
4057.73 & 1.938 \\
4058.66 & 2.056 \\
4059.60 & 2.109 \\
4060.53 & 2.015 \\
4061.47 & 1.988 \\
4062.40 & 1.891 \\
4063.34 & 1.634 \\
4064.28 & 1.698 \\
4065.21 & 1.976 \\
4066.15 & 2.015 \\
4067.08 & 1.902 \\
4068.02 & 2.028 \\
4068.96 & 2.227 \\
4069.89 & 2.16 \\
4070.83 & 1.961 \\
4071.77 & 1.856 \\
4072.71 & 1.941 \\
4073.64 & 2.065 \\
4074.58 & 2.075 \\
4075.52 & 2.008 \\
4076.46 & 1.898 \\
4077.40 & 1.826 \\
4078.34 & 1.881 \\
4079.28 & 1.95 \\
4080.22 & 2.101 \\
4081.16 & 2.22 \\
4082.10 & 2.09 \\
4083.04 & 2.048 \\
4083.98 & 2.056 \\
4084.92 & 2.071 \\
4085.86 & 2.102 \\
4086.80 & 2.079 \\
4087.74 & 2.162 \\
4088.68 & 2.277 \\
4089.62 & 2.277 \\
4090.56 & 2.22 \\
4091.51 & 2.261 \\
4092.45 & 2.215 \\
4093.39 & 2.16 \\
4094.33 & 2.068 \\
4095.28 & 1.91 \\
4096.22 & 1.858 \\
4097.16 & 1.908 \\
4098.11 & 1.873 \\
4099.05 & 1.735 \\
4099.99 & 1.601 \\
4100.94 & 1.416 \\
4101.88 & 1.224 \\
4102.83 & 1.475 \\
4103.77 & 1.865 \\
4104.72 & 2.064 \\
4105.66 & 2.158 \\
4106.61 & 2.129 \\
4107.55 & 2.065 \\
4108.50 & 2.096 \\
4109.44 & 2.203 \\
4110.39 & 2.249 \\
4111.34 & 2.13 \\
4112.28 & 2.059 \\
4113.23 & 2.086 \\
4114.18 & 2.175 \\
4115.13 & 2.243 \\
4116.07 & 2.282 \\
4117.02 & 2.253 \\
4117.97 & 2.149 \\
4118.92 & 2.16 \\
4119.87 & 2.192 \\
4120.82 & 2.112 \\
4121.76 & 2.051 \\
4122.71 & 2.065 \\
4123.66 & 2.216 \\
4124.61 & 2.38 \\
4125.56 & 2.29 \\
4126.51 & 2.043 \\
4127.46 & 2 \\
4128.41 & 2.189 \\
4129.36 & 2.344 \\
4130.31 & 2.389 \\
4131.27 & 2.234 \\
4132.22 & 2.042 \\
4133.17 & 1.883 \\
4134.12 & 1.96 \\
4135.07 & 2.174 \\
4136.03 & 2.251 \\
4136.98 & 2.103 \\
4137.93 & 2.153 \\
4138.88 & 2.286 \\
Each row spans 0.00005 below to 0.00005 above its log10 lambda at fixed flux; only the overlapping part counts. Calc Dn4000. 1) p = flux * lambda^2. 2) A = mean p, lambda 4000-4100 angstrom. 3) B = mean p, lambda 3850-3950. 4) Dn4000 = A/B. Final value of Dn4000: 1.52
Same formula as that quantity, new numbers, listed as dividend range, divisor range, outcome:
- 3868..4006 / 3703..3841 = 1.10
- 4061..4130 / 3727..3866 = 1.59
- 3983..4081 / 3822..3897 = 1.49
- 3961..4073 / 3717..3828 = 1.39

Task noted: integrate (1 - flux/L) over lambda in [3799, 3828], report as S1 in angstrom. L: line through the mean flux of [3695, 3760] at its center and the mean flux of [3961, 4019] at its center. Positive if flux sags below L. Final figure -2.45 angstrom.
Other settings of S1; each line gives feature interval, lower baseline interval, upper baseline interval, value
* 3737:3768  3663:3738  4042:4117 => 2.52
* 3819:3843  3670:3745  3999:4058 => 7.60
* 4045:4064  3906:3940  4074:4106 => -2.15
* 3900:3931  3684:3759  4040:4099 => 4.93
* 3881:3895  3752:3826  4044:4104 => 2.40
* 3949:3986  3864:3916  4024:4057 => 9.84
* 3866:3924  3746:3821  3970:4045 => 6.04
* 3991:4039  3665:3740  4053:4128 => -3.14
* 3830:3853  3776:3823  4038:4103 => 5.27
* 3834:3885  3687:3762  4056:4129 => 2.05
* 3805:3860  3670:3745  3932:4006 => 0.09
